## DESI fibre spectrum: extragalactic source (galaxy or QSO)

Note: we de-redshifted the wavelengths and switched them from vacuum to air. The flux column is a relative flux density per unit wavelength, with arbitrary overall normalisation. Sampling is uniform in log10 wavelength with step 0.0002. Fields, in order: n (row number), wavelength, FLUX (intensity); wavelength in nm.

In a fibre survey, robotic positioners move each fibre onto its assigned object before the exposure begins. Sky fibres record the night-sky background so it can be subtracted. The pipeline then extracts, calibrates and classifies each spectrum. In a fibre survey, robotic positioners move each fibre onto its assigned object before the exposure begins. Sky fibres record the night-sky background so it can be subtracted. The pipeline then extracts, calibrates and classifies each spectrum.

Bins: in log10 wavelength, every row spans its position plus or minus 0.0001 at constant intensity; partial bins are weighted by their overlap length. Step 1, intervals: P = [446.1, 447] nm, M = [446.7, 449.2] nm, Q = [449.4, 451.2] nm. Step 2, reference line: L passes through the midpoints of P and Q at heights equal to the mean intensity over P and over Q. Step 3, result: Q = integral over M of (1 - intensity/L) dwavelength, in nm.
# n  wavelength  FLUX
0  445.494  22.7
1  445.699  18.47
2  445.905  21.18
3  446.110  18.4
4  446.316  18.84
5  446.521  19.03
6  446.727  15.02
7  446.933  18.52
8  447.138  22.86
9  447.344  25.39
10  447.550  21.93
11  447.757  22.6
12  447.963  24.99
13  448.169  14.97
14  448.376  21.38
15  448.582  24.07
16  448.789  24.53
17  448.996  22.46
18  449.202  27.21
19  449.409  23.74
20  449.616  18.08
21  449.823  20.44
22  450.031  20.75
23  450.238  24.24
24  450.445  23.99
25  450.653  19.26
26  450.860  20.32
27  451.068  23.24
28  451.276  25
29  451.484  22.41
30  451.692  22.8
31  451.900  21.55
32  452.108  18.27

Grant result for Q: -0.356 nm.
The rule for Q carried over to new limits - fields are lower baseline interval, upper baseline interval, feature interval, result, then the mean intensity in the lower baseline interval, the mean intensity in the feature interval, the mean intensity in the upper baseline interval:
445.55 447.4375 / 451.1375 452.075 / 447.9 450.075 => -0.09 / 19.8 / 22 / 22.6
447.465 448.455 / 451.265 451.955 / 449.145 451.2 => 0.01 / 21.1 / 22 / 22.8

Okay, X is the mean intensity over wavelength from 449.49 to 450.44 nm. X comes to 21.3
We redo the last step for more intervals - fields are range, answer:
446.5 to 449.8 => 21.7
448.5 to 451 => 22.4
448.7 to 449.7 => 23.3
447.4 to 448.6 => 21.6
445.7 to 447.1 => 18.7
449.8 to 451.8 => 22.3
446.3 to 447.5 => 20.1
